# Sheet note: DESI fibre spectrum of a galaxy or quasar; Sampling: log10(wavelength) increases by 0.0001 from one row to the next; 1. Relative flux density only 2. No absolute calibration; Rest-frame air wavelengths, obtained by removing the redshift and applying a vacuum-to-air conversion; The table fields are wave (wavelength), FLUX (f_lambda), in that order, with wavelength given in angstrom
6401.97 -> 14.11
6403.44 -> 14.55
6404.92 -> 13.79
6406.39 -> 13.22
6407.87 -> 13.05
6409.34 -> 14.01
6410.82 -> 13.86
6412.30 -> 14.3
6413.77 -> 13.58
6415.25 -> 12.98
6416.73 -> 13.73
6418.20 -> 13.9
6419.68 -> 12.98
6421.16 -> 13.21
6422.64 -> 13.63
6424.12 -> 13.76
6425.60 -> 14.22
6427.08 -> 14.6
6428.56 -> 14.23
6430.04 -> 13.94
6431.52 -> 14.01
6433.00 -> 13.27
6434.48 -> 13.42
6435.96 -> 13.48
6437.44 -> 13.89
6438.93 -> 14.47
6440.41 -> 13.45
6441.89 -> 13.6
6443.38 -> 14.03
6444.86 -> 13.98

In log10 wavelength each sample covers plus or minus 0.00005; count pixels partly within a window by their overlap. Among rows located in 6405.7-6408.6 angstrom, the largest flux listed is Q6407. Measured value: 13.22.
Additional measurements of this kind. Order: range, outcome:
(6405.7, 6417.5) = 14.3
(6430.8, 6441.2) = 14.47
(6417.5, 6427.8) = 14.6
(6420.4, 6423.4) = 13.63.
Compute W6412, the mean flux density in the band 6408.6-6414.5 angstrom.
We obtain 13.9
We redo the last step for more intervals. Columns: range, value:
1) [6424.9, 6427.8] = 14.4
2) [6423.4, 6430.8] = 14.2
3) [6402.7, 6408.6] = 13.7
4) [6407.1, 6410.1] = 13.5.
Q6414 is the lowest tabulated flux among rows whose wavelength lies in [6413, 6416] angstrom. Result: 12.98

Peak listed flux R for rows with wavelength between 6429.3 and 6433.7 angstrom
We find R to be 14.01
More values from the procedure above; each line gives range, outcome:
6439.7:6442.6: 13.6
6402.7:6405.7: 14.55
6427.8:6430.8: 14.23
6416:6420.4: 13.9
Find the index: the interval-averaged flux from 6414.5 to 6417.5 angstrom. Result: 13.4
